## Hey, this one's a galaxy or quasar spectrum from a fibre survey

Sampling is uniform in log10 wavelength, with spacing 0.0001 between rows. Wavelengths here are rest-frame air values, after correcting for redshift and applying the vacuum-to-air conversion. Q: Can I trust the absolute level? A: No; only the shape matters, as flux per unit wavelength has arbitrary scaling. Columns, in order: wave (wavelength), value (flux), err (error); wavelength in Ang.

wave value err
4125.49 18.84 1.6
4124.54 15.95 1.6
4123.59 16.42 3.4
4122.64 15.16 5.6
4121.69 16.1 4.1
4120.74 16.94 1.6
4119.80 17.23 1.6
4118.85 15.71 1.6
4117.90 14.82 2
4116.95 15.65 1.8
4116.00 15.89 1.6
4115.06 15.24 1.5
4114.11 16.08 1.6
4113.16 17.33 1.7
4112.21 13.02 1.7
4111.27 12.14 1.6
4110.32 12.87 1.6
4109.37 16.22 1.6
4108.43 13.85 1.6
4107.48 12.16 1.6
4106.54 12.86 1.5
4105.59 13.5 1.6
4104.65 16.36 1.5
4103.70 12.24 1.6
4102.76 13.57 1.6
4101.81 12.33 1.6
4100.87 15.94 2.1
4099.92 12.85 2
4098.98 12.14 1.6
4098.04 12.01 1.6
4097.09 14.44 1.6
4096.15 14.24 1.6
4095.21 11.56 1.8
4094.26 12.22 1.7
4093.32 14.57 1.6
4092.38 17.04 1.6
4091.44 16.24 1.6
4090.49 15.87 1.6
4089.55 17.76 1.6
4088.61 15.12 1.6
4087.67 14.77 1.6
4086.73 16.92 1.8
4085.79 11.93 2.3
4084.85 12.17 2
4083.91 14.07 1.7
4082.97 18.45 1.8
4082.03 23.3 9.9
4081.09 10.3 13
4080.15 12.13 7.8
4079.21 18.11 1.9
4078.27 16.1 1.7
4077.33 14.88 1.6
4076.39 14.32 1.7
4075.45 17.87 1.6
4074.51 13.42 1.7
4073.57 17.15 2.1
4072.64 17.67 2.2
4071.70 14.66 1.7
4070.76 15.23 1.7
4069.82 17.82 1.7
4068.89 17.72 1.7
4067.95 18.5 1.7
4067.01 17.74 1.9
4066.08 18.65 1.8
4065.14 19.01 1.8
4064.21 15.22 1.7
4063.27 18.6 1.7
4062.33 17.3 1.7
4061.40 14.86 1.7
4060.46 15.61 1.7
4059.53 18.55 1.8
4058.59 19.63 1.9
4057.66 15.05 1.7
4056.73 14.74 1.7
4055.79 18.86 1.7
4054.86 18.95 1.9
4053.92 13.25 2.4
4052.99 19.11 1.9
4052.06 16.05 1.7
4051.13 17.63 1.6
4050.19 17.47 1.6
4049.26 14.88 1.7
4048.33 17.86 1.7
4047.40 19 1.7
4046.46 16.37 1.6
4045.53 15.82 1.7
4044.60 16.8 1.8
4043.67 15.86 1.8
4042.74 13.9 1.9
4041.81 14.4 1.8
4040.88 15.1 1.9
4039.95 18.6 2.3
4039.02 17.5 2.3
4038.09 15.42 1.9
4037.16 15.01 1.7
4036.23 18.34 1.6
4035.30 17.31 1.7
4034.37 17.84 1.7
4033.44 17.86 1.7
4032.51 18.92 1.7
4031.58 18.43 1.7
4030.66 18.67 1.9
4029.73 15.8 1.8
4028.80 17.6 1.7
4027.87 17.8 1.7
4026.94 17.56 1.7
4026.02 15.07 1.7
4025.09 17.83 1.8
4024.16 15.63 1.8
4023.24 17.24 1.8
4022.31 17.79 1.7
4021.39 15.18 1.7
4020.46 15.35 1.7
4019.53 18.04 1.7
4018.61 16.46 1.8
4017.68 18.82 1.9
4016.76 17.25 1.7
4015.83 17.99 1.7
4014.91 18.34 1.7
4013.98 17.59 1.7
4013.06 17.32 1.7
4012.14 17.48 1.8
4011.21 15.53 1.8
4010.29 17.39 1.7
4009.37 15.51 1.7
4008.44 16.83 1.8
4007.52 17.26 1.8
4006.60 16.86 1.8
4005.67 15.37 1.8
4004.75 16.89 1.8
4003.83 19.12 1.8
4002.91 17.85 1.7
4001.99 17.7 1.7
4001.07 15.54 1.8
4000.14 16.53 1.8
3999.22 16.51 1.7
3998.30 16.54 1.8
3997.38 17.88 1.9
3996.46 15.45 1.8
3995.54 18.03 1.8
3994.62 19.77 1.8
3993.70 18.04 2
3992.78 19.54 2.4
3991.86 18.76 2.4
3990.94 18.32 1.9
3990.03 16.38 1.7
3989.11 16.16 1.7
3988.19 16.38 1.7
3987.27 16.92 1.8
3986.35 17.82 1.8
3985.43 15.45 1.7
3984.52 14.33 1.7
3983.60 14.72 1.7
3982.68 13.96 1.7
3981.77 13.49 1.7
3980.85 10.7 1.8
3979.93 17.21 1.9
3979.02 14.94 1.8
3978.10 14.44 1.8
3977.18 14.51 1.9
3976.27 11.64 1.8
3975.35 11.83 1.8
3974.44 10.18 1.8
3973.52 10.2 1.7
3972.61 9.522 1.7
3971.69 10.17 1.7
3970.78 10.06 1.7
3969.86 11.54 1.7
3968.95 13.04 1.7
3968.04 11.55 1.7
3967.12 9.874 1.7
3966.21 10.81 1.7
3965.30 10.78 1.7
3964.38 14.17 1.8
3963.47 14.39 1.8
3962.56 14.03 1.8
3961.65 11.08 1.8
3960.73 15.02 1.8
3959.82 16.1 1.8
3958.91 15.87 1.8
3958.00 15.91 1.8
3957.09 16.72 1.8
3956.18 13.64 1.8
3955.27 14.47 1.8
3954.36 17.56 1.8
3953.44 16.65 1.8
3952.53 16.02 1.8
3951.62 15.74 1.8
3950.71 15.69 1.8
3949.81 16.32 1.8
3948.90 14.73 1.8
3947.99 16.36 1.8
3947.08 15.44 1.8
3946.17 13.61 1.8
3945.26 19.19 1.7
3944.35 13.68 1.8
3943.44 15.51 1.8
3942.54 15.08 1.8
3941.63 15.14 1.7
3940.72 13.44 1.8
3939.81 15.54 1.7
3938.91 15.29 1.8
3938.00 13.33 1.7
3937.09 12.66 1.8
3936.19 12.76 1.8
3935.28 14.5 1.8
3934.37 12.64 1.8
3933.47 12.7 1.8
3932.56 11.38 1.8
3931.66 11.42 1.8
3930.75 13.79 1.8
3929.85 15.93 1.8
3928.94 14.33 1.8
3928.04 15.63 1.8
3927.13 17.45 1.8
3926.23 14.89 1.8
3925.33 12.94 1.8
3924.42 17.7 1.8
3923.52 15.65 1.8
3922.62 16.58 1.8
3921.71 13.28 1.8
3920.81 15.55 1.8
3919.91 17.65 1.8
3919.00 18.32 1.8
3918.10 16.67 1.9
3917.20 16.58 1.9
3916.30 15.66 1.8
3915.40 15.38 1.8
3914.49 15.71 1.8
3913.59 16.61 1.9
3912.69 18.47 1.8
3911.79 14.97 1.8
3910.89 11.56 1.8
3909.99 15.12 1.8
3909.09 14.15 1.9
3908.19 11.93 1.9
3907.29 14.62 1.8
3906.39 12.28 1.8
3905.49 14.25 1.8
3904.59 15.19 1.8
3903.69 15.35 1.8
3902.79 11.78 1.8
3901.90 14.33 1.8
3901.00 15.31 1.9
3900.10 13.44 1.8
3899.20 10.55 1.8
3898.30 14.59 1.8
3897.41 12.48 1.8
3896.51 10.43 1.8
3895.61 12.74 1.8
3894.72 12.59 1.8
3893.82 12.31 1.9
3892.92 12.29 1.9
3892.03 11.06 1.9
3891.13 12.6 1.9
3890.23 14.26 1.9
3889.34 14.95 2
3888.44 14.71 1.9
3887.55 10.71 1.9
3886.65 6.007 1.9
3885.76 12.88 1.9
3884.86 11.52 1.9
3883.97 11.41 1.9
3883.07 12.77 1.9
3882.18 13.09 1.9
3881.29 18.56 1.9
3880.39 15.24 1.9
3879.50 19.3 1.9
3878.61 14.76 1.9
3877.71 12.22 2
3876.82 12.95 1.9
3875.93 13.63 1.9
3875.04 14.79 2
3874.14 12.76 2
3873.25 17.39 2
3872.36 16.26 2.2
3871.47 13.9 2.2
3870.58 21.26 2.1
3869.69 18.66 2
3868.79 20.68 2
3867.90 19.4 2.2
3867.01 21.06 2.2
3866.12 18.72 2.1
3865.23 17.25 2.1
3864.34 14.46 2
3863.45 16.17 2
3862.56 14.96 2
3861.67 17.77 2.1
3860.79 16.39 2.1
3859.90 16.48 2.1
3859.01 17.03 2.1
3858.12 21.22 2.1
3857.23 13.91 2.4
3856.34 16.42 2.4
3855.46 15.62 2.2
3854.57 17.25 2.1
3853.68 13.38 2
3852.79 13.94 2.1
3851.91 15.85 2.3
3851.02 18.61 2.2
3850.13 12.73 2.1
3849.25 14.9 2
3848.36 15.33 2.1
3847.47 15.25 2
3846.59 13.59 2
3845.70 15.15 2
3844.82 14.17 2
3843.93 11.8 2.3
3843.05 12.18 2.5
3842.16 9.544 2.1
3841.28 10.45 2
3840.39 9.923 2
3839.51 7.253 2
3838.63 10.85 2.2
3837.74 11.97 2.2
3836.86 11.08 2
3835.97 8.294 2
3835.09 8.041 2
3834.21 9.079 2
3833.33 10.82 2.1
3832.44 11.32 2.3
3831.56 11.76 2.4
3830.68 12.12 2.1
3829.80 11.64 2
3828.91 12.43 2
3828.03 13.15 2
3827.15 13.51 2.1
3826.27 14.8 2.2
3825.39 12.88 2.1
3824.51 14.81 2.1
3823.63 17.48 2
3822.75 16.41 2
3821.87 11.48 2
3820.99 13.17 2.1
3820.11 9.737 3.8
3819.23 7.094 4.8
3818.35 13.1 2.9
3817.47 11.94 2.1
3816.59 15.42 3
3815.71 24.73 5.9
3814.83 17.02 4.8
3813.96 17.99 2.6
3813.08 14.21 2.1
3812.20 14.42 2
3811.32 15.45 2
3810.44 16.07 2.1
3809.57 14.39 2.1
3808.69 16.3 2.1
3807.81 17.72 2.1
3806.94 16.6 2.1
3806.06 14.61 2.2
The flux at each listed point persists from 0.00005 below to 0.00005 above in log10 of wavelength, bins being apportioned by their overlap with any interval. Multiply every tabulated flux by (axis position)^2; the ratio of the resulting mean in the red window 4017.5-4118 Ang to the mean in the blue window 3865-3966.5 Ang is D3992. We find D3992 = 1.2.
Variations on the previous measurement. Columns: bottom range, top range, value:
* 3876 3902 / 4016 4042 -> 1.40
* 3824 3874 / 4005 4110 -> 1.25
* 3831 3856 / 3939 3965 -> 1.28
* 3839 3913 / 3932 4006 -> 1.08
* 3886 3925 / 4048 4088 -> 1.26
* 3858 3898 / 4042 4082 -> 1.22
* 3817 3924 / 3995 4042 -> 1.30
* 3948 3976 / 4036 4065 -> 1.29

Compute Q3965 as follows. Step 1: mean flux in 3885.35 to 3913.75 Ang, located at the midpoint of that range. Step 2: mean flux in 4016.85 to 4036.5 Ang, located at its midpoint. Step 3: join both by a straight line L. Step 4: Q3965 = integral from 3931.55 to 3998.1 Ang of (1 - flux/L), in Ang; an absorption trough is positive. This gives 3.5 Ang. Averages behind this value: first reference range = 13.2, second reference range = 17.3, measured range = 14.5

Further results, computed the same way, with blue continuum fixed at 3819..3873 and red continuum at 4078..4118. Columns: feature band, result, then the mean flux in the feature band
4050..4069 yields -3.6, 17.2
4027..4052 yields -4.2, 16.9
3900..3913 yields 0.1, 14.2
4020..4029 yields -1.4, 16.7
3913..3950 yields -1.9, 15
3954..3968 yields 0.4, 13.9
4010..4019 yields -1.9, 17.4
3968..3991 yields 1.2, 13.6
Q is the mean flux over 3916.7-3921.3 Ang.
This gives 16.9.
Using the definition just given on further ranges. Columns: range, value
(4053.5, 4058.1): 16.2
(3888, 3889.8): 14.8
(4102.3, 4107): 13.7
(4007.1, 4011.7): 16.5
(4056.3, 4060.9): 16.8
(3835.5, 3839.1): 10.5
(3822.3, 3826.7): 15.3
